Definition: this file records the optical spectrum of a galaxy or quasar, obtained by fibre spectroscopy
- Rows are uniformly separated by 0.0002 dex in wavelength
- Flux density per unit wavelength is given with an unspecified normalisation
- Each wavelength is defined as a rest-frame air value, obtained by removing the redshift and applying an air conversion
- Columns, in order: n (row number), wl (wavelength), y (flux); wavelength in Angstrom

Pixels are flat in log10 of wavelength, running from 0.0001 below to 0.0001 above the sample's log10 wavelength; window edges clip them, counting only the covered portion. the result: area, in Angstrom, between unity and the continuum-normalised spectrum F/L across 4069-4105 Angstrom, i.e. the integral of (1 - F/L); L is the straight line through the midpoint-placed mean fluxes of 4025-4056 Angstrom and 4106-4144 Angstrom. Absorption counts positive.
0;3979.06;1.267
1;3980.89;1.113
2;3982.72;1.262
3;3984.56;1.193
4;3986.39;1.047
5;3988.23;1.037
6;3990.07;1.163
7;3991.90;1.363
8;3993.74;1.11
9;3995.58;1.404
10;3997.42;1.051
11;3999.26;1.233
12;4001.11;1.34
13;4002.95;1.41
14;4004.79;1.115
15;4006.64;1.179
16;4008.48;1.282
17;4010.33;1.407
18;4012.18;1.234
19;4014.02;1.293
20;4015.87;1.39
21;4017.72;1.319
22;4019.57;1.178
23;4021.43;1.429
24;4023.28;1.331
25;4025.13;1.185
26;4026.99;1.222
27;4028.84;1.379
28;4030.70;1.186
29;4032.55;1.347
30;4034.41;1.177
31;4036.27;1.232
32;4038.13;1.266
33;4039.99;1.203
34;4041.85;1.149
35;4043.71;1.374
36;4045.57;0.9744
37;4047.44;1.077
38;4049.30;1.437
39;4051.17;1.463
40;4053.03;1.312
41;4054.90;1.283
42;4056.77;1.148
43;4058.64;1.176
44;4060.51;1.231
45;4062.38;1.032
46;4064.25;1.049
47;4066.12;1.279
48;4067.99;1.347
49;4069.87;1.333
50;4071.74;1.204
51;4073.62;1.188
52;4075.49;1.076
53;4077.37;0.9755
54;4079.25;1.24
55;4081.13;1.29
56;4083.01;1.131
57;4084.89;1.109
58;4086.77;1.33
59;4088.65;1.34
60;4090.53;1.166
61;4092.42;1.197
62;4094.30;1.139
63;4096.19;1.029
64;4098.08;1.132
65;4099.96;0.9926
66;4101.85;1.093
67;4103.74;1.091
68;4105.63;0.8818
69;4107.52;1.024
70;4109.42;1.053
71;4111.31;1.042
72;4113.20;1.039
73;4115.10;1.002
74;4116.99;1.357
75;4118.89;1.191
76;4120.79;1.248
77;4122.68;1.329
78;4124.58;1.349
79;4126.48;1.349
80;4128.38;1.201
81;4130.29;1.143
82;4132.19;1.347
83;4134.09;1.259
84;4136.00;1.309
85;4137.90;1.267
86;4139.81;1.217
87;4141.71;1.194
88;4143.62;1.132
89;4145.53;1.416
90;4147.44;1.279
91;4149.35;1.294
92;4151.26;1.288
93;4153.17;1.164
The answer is 1.9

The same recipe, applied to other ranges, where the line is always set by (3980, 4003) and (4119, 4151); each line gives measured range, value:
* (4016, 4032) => -0.9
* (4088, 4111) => 3.0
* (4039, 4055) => -0.3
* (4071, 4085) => 1.0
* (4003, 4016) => -0.7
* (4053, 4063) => 0.3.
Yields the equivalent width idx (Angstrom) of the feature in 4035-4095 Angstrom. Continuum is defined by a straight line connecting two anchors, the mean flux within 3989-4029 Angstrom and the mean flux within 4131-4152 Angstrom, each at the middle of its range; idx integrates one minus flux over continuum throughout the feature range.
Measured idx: 2.8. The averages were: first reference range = 1.27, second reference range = 1.27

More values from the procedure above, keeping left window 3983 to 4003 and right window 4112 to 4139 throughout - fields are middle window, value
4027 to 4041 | -0.41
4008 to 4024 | -1.41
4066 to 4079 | 0.31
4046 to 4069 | -0.15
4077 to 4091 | 0.25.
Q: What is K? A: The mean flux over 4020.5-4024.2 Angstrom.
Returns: 1.38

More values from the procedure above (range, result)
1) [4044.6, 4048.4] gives 1.03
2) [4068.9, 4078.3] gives 1.16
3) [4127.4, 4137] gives 1.25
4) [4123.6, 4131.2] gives 1.26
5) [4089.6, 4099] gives 1.13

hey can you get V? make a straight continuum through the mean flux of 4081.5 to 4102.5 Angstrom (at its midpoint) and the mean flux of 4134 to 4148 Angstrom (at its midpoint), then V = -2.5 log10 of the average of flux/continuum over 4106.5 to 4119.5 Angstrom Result 0.097 mag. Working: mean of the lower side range 1.16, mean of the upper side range 1.26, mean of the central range 1.1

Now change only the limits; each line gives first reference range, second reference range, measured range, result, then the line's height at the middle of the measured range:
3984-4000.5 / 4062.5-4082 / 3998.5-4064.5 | -0.06 mag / 1.19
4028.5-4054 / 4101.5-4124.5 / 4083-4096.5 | -0.02 mag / 1.16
